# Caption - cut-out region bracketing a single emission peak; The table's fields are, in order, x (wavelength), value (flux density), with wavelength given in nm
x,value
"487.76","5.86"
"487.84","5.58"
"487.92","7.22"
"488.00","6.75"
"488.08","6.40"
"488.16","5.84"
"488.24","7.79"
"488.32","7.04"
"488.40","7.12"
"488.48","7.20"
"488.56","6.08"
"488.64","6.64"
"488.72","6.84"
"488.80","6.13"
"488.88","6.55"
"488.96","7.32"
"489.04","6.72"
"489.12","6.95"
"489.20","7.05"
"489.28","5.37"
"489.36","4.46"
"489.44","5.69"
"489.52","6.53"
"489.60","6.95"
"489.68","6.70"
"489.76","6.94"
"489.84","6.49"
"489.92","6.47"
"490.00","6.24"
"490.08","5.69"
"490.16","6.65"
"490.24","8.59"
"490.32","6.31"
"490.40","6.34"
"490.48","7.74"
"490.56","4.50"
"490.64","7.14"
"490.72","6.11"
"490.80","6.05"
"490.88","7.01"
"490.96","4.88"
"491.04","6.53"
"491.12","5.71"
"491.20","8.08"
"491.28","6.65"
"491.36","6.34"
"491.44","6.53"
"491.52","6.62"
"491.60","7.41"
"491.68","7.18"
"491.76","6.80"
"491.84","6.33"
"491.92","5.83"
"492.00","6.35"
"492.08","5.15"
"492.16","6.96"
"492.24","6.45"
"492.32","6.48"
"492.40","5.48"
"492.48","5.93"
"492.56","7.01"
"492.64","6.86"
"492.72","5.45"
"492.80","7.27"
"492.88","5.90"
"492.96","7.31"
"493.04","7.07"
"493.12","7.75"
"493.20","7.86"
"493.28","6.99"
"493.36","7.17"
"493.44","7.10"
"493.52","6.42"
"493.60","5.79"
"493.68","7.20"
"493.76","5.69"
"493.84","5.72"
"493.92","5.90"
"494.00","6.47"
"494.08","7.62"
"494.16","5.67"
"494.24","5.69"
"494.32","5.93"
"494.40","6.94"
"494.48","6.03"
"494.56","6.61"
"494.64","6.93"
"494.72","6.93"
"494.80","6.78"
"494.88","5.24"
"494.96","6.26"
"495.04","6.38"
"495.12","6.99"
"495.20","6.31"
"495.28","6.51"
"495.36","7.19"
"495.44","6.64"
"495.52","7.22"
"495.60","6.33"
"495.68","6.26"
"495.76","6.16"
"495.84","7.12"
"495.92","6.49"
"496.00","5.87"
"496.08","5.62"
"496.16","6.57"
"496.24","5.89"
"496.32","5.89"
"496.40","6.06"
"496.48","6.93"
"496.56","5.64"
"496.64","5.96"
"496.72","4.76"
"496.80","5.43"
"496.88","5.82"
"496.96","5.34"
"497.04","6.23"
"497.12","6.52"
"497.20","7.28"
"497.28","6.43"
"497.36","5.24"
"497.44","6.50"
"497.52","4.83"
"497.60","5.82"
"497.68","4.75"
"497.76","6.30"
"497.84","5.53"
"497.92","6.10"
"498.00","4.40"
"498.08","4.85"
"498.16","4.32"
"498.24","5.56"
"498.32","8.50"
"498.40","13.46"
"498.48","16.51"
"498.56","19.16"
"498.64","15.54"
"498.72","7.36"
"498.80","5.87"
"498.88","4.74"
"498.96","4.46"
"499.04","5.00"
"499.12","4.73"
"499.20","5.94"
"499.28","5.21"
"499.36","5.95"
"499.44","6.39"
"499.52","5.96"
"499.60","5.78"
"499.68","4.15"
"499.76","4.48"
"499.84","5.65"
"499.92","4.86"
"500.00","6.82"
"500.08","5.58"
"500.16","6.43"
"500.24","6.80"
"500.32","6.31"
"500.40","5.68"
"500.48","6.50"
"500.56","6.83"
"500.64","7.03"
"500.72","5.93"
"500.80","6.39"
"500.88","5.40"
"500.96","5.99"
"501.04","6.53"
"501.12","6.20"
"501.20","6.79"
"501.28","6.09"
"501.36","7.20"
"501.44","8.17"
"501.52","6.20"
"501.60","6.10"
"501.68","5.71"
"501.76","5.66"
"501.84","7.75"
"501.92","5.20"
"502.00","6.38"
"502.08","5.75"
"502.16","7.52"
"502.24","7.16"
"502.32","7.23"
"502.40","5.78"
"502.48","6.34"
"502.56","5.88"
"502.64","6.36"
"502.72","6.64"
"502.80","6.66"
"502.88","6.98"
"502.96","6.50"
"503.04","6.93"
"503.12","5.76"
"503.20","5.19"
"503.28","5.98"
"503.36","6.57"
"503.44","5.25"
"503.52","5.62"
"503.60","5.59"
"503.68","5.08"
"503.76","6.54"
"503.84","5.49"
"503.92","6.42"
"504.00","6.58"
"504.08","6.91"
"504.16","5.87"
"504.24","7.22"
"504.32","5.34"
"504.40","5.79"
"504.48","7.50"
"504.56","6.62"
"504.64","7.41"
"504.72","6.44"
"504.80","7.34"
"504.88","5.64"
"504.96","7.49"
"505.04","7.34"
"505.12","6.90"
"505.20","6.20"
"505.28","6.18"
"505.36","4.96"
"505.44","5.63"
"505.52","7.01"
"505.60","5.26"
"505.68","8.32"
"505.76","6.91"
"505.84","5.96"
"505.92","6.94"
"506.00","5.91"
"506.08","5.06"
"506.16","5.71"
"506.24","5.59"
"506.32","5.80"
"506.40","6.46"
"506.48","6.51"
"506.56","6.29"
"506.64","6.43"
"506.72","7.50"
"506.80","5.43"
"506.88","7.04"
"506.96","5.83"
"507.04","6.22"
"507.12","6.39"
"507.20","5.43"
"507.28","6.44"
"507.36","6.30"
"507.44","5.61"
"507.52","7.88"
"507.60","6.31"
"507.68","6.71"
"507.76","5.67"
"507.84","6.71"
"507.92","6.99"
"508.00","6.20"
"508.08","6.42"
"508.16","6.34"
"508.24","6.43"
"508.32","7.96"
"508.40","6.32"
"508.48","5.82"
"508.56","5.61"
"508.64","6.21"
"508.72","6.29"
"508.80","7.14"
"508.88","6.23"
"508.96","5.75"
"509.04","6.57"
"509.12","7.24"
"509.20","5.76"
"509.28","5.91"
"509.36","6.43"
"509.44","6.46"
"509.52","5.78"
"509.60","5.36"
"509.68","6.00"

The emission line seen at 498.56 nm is H-gamma 4340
